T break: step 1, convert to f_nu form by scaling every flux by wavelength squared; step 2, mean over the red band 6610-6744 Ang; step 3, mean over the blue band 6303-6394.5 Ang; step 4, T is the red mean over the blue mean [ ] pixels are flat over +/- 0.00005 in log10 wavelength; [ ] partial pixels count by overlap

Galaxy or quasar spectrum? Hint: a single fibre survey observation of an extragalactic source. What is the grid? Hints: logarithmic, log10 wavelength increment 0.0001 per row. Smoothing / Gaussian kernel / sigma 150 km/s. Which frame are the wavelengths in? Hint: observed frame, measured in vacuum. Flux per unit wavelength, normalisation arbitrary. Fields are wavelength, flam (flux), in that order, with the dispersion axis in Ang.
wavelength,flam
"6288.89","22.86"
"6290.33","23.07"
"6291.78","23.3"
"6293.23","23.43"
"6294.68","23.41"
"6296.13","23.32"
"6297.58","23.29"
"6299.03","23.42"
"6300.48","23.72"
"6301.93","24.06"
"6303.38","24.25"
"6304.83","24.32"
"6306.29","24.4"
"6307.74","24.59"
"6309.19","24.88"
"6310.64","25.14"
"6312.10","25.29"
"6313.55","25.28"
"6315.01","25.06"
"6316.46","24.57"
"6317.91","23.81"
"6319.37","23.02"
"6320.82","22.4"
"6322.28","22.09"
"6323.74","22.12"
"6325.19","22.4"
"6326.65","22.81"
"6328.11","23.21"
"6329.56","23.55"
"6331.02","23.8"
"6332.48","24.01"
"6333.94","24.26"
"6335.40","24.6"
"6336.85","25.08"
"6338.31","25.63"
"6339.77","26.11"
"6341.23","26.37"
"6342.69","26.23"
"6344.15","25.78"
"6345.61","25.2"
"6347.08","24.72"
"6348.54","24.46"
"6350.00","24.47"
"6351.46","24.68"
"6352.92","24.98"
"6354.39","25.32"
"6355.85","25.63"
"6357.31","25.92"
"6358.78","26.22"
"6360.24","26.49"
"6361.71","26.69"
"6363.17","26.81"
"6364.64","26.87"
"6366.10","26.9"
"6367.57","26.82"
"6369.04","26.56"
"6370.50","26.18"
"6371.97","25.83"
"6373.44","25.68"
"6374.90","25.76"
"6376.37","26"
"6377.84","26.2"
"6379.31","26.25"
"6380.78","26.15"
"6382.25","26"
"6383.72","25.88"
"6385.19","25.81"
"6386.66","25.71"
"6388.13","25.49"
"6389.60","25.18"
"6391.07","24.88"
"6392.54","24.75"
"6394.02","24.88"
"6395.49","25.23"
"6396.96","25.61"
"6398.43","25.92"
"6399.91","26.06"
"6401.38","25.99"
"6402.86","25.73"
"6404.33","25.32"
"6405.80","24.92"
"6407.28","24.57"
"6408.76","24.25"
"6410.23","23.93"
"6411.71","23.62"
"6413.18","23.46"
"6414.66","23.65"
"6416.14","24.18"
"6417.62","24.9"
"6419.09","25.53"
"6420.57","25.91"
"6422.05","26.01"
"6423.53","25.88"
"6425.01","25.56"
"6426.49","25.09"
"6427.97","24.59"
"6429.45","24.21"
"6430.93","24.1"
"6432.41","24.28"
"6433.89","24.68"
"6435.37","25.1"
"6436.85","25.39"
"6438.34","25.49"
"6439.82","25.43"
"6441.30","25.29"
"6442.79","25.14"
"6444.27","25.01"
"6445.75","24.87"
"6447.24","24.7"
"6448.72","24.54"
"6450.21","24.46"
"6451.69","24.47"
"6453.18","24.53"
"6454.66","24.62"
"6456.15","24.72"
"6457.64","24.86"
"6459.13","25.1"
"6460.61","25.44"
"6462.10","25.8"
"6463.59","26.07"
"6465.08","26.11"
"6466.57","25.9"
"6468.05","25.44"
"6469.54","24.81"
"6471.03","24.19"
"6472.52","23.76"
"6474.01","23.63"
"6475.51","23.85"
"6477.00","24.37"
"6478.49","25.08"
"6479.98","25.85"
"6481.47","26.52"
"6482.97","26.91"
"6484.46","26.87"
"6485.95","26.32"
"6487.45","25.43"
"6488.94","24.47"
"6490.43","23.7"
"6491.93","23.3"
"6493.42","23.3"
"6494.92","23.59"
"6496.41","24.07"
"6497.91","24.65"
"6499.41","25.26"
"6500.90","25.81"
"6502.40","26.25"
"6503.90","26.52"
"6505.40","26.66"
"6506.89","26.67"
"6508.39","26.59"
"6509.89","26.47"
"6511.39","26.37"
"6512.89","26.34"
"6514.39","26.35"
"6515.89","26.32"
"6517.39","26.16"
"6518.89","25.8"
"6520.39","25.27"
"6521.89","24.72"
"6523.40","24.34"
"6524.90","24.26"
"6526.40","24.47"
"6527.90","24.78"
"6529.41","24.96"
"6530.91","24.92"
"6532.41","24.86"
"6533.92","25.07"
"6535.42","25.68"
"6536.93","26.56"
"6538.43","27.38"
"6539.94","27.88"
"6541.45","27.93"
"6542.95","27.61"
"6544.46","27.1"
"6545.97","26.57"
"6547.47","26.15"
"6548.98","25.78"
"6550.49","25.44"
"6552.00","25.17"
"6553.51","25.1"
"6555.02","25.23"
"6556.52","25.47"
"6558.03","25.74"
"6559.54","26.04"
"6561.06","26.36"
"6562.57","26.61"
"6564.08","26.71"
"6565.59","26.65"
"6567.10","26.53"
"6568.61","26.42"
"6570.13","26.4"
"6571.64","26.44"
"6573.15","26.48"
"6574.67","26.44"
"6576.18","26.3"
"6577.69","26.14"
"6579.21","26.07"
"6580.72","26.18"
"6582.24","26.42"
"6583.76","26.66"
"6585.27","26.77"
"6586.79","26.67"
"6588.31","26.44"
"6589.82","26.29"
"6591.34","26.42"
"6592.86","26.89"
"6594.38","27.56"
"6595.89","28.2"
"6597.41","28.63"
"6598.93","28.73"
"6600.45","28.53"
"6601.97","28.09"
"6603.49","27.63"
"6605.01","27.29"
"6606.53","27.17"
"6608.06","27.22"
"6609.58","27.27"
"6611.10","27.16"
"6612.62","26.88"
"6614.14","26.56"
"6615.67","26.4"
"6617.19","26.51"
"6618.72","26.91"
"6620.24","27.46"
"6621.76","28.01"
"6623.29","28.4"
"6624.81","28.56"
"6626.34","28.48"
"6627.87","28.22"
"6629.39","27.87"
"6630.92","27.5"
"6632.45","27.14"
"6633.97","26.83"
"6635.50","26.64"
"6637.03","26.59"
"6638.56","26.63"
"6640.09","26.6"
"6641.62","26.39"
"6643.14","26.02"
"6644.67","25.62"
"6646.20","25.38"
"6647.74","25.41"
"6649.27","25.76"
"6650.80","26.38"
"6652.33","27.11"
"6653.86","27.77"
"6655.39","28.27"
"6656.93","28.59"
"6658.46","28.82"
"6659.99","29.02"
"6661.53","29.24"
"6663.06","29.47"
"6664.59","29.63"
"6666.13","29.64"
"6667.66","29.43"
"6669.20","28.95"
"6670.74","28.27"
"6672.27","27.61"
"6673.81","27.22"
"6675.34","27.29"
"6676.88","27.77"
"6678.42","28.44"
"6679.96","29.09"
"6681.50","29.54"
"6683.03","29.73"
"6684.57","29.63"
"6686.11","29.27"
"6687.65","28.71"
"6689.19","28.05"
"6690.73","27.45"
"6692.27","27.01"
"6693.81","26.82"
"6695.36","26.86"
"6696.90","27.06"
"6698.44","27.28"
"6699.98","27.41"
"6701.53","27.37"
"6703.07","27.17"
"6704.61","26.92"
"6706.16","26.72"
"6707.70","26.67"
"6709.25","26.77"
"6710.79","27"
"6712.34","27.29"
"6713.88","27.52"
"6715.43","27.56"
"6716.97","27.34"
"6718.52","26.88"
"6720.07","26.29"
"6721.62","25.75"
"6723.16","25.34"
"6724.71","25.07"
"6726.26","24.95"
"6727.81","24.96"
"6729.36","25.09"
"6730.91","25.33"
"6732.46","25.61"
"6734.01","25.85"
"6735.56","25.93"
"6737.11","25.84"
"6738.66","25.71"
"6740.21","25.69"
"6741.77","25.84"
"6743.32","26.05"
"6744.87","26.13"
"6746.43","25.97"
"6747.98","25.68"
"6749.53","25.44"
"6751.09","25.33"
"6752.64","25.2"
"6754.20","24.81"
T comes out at 1.2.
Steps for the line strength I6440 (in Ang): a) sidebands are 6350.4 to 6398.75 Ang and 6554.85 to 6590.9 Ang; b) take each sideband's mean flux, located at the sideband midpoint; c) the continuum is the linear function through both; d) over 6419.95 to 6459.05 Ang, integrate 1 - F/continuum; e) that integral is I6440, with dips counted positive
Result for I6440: 1.6 Ang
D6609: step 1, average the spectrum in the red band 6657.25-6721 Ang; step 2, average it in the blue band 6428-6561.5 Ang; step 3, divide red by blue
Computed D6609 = 1.1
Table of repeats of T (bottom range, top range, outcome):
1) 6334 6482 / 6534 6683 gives 1.14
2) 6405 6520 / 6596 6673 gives 1.16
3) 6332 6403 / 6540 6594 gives 1.09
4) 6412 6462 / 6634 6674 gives 1.18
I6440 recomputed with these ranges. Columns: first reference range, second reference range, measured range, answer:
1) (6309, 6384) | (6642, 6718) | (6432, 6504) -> 2.9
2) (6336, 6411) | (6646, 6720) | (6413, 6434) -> 0.9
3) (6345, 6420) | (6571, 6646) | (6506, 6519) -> 0.0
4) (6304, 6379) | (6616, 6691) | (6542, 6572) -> 0.9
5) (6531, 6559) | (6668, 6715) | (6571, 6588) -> 0.1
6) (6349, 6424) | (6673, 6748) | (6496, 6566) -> 0.6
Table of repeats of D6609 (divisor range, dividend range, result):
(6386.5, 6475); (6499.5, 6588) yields 1.04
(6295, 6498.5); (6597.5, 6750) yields 1.09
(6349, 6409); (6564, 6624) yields 1.05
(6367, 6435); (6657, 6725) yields 1.10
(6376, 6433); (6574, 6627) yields 1.08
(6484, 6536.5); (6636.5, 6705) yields 1.10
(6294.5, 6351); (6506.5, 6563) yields 1.07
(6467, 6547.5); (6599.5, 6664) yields 1.07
